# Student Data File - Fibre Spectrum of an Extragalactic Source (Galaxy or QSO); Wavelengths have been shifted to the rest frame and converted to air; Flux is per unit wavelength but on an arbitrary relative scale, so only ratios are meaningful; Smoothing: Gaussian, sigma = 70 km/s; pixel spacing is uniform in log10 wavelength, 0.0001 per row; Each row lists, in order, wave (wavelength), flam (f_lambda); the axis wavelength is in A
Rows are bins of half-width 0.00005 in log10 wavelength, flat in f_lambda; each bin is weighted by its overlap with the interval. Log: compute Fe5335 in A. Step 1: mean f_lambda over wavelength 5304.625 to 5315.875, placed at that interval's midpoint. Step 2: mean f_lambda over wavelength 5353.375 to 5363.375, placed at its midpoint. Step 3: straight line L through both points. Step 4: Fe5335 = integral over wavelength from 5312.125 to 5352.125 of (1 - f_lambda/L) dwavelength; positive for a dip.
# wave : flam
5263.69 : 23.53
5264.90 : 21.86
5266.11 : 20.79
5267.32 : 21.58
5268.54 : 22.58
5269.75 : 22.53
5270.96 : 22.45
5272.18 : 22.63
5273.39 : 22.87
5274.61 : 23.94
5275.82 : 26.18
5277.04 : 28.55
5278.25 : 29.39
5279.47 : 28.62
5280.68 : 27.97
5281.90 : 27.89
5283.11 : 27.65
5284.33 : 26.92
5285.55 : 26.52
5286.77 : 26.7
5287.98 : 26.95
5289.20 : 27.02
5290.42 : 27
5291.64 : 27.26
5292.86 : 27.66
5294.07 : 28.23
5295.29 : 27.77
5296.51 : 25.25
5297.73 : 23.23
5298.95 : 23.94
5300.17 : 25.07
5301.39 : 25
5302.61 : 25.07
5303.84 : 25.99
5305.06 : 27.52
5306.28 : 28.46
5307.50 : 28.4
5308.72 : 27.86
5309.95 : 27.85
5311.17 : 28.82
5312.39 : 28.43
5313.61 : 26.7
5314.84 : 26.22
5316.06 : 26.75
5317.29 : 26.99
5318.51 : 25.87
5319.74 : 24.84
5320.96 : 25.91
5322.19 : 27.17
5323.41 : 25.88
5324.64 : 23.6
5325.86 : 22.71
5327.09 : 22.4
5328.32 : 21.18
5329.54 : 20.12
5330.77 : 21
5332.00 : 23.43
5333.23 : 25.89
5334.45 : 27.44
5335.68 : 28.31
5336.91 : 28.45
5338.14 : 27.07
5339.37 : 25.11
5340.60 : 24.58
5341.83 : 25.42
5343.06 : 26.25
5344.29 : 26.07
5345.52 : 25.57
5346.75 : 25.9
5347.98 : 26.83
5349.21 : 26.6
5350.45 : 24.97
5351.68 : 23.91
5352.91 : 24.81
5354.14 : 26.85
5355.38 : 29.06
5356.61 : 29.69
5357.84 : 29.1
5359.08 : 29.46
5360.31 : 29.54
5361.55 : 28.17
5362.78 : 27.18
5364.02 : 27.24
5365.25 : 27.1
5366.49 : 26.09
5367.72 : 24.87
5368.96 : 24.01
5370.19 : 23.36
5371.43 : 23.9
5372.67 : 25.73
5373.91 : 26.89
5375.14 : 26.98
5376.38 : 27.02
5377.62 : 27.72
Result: 4.0 A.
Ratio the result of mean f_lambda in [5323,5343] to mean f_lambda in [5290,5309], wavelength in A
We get 0.93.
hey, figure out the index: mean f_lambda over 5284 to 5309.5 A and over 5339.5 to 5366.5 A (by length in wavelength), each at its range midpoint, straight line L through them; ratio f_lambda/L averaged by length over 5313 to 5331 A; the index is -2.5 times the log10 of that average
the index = 0.09 mag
